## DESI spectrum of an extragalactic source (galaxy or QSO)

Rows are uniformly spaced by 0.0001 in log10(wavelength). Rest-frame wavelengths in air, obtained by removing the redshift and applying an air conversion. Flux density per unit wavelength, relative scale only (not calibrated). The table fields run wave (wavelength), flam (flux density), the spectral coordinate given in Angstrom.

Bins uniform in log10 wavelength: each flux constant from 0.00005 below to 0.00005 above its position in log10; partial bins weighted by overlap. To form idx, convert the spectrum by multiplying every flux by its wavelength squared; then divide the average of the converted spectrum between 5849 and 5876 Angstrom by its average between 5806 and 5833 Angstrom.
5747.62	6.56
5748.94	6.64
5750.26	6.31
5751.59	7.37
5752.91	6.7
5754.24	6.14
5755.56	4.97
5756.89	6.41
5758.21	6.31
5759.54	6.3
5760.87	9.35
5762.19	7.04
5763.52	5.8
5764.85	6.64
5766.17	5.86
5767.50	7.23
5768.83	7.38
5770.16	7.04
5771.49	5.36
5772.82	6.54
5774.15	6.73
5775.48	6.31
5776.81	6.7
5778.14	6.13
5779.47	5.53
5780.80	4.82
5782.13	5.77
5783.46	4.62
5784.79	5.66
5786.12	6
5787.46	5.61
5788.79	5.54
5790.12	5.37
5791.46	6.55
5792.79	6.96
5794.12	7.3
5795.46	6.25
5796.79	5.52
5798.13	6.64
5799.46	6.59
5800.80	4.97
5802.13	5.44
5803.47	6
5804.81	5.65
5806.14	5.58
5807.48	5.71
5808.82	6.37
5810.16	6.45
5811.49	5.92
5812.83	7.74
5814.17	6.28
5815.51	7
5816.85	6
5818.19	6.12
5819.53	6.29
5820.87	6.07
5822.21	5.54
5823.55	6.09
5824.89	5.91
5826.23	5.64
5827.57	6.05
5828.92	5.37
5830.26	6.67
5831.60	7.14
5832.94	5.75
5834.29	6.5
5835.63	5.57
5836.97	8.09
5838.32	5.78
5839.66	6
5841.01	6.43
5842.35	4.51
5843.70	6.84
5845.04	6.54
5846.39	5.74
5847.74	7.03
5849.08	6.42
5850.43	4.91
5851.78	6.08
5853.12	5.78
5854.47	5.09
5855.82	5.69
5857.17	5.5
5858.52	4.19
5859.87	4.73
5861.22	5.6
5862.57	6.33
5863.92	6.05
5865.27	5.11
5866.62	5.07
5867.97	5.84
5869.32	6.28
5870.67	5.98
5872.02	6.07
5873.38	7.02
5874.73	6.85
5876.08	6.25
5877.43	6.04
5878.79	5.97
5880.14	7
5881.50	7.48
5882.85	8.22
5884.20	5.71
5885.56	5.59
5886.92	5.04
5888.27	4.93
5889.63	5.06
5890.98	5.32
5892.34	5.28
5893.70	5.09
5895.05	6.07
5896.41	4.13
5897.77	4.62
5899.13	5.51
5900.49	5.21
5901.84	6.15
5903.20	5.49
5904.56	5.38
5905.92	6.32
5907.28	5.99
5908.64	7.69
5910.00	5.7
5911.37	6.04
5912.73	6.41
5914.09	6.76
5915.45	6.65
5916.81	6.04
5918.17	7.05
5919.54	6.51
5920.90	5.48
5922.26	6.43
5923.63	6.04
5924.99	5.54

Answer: 0.94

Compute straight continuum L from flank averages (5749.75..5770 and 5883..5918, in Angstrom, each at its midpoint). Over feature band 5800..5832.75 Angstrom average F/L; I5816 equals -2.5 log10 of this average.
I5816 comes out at 0.037 mag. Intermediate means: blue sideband 6.66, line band 6.08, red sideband 5.75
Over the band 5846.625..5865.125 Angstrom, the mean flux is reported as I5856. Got 5.63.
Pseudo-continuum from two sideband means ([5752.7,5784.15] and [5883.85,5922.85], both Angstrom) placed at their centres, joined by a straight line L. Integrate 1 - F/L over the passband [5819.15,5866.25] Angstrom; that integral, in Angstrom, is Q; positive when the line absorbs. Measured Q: 0.9 Angstrom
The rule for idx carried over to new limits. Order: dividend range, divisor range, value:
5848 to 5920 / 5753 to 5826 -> 0.98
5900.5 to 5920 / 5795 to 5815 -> 1.07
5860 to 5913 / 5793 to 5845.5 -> 0.98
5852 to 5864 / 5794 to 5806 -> 0.93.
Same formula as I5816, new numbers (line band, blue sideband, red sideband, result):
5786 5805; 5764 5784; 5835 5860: 0.01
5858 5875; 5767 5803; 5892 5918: 0.03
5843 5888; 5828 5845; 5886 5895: -0.06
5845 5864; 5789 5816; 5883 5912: 0.04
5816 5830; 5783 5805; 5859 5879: 0.00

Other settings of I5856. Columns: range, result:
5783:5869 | 5.97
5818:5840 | 6.16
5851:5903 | 5.73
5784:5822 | 6.12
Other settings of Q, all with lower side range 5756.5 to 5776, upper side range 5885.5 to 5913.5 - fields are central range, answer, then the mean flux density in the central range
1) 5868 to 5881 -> -1.32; 6.37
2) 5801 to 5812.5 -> 0.80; 5.91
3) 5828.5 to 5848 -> -0.54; 6.26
